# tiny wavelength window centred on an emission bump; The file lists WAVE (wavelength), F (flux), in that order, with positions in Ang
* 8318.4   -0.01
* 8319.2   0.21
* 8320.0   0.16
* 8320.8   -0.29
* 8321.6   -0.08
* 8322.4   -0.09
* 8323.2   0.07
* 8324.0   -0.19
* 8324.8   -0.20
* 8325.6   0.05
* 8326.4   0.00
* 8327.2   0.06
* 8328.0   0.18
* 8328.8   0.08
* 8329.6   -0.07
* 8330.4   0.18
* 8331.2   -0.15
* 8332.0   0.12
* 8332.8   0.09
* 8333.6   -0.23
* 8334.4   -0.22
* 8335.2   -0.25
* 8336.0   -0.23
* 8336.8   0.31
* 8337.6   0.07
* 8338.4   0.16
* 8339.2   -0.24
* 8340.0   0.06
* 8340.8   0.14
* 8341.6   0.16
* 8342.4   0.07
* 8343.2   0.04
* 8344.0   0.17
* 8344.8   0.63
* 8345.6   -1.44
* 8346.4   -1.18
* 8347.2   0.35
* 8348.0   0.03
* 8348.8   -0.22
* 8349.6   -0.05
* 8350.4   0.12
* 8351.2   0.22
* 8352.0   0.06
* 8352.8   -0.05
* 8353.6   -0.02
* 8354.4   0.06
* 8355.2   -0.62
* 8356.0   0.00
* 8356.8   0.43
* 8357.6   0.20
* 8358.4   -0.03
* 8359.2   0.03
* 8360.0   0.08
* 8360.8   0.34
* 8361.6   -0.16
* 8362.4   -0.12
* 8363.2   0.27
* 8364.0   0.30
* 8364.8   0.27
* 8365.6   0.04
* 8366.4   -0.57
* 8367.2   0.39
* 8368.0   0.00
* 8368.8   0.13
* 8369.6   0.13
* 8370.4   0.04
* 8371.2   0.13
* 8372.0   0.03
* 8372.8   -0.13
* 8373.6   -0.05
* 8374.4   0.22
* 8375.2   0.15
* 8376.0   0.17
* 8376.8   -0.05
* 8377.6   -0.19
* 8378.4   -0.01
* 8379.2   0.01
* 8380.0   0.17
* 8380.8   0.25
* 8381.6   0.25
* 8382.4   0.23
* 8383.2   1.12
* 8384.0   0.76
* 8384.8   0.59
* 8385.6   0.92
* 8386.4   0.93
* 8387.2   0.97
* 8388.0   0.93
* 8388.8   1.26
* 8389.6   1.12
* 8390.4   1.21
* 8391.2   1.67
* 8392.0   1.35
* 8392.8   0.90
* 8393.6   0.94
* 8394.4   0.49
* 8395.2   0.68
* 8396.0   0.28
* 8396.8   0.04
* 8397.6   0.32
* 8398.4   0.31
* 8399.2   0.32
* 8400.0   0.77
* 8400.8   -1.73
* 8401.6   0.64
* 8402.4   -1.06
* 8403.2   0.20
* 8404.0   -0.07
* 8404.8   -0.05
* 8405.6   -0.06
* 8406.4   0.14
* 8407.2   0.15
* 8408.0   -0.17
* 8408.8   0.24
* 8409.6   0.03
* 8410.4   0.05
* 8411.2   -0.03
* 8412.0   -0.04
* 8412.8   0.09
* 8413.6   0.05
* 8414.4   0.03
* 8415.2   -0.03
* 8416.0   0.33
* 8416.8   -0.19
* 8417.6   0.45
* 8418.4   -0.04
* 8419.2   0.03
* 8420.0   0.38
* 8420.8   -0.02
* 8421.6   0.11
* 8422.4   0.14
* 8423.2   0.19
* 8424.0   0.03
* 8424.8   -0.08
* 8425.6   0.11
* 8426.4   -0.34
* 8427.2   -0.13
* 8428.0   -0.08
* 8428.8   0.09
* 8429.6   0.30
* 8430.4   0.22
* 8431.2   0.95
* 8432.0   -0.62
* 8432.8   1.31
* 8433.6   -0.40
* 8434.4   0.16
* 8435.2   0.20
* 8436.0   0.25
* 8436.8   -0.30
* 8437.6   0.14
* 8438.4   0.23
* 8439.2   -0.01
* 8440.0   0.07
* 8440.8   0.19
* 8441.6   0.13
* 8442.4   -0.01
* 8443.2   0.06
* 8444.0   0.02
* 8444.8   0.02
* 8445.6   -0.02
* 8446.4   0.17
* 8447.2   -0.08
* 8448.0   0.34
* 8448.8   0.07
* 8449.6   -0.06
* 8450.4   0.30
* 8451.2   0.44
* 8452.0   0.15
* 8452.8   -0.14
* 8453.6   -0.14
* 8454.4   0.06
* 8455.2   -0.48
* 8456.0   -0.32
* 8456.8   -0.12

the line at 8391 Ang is [O II]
